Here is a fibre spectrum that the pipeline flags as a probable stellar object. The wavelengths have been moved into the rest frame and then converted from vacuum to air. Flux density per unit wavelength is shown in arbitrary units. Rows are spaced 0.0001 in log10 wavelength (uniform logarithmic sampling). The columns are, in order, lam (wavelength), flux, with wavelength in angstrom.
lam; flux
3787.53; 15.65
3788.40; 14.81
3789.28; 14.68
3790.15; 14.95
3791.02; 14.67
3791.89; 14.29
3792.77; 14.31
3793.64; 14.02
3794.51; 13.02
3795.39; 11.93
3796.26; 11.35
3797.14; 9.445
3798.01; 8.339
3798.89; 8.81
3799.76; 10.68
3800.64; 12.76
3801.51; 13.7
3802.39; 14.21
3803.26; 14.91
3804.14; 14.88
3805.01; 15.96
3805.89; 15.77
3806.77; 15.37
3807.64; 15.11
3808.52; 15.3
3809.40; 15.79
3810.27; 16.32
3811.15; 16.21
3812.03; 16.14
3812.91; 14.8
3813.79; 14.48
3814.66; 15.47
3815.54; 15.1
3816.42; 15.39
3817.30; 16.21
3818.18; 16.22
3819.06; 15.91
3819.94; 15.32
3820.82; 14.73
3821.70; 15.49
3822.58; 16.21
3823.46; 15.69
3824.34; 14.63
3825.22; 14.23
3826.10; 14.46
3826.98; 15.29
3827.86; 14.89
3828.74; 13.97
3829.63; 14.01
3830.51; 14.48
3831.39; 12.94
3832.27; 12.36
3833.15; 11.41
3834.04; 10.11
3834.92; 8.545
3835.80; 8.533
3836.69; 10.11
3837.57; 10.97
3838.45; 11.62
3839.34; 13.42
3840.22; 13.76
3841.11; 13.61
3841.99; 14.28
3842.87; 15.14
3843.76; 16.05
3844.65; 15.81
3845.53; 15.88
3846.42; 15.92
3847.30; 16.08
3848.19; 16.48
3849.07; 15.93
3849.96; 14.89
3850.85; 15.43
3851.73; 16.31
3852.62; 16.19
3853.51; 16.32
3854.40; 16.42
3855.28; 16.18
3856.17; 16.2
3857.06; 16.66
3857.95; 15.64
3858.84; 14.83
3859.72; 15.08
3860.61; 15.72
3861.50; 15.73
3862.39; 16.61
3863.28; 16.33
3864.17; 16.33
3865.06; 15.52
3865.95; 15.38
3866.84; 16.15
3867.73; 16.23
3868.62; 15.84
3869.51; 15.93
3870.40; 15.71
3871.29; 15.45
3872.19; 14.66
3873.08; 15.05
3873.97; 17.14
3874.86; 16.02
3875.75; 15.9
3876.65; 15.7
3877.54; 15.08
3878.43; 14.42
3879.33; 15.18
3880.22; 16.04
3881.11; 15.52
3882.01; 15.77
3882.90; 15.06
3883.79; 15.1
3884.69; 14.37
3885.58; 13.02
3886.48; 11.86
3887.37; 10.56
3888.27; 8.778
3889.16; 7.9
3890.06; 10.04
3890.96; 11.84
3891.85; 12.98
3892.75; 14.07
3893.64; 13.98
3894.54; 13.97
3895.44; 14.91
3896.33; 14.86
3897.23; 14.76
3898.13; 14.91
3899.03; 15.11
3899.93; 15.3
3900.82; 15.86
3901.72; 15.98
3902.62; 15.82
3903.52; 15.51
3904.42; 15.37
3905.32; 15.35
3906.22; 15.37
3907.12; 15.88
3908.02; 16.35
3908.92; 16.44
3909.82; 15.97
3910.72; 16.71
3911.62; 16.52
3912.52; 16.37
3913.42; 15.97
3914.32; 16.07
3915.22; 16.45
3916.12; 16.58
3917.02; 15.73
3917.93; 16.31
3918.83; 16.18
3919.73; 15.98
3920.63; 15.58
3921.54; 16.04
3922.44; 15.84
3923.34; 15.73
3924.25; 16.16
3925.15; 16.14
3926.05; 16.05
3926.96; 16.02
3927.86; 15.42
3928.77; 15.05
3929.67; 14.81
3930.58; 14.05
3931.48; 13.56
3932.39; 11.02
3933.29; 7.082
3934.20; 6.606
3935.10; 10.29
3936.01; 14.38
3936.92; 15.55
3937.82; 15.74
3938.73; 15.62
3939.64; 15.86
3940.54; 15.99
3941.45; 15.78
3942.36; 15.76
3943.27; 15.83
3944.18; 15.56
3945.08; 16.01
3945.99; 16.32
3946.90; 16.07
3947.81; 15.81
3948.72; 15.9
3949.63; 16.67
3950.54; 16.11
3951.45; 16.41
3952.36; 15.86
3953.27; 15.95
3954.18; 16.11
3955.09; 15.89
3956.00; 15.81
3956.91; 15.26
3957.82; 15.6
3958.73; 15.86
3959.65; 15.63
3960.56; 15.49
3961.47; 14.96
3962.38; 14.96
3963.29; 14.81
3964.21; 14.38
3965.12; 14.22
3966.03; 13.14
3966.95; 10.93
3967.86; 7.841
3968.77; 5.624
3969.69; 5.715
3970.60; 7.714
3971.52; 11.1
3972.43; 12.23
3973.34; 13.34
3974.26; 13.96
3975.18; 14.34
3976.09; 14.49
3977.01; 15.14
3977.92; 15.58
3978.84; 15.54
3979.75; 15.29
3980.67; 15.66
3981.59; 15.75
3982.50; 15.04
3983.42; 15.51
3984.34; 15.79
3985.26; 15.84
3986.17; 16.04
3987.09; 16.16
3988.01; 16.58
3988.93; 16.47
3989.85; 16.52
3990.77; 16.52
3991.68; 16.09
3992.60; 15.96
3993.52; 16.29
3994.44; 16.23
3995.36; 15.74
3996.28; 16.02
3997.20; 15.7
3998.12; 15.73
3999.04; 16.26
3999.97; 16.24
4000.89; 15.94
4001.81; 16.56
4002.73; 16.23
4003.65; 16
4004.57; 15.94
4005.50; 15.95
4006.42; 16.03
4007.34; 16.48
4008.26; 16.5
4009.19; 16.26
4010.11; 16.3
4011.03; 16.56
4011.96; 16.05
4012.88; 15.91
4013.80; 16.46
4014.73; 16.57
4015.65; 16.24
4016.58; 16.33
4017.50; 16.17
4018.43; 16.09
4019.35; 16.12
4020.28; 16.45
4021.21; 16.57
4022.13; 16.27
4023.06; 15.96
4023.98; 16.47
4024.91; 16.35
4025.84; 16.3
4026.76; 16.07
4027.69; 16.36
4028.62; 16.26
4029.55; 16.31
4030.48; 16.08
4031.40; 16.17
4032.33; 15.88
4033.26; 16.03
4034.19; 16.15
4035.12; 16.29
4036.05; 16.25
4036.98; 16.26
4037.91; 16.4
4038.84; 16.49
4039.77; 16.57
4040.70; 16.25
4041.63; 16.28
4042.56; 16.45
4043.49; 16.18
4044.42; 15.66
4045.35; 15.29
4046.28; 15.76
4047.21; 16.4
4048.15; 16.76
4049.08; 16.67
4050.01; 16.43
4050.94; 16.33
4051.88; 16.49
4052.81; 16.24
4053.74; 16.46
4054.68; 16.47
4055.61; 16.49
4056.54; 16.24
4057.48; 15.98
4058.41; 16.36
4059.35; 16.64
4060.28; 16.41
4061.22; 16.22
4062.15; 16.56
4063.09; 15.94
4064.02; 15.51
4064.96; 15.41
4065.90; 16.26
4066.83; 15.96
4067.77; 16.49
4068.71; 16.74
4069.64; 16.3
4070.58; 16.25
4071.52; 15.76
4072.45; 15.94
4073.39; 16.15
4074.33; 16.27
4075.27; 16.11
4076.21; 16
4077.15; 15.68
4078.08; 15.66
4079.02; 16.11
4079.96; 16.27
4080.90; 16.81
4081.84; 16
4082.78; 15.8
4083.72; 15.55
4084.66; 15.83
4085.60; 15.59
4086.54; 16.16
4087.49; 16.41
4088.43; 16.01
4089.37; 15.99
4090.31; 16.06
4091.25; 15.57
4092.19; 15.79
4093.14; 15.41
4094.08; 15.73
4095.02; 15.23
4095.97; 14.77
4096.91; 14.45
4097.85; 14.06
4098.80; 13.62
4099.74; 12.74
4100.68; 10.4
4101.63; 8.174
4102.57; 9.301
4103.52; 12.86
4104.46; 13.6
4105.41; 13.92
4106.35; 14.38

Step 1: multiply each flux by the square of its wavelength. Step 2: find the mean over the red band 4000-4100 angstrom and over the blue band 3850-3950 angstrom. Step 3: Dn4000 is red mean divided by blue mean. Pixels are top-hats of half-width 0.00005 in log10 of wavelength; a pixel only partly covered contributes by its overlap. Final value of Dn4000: 1.1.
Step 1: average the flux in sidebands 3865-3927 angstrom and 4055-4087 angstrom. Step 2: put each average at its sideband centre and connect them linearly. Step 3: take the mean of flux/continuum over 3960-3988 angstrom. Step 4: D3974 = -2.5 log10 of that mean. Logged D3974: 0.14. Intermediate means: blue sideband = 15.1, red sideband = 16.1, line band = 13.6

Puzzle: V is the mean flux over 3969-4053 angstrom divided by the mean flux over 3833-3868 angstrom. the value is 1.1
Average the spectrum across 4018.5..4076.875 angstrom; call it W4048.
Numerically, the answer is 16.2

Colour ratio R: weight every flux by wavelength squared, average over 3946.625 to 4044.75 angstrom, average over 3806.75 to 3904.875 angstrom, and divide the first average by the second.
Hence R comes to 1.13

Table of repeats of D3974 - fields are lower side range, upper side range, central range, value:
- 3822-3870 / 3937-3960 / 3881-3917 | 0.05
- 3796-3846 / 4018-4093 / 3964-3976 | 0.35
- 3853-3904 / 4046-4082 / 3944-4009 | 0.04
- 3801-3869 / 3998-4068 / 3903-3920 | -0.05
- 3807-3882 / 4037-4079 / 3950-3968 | 0.05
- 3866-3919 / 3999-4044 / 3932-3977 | 0.12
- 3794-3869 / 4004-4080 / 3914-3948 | 0.02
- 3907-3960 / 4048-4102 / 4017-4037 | -0.04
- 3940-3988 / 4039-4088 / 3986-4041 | -0.06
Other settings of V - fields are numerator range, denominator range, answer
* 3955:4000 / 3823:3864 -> 1.00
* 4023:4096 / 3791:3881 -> 1.10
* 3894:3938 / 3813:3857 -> 1.04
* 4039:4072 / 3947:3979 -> 1.16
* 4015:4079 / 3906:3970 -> 1.09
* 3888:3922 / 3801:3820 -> 0.97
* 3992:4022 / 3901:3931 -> 1.02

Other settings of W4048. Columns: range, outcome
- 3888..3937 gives 14.6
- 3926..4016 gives 14.9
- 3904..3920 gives 16.1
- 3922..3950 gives 14.7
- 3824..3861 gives 14.3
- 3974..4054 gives 16.1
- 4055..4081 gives 16.2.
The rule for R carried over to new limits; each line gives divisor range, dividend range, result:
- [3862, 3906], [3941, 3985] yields 1.02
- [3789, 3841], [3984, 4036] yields 1.30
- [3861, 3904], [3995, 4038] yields 1.18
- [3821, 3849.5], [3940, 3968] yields 1.17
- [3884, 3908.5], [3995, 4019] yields 1.23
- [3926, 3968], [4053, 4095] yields 1.17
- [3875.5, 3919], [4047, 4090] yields 1.19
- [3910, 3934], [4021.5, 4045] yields 1.13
